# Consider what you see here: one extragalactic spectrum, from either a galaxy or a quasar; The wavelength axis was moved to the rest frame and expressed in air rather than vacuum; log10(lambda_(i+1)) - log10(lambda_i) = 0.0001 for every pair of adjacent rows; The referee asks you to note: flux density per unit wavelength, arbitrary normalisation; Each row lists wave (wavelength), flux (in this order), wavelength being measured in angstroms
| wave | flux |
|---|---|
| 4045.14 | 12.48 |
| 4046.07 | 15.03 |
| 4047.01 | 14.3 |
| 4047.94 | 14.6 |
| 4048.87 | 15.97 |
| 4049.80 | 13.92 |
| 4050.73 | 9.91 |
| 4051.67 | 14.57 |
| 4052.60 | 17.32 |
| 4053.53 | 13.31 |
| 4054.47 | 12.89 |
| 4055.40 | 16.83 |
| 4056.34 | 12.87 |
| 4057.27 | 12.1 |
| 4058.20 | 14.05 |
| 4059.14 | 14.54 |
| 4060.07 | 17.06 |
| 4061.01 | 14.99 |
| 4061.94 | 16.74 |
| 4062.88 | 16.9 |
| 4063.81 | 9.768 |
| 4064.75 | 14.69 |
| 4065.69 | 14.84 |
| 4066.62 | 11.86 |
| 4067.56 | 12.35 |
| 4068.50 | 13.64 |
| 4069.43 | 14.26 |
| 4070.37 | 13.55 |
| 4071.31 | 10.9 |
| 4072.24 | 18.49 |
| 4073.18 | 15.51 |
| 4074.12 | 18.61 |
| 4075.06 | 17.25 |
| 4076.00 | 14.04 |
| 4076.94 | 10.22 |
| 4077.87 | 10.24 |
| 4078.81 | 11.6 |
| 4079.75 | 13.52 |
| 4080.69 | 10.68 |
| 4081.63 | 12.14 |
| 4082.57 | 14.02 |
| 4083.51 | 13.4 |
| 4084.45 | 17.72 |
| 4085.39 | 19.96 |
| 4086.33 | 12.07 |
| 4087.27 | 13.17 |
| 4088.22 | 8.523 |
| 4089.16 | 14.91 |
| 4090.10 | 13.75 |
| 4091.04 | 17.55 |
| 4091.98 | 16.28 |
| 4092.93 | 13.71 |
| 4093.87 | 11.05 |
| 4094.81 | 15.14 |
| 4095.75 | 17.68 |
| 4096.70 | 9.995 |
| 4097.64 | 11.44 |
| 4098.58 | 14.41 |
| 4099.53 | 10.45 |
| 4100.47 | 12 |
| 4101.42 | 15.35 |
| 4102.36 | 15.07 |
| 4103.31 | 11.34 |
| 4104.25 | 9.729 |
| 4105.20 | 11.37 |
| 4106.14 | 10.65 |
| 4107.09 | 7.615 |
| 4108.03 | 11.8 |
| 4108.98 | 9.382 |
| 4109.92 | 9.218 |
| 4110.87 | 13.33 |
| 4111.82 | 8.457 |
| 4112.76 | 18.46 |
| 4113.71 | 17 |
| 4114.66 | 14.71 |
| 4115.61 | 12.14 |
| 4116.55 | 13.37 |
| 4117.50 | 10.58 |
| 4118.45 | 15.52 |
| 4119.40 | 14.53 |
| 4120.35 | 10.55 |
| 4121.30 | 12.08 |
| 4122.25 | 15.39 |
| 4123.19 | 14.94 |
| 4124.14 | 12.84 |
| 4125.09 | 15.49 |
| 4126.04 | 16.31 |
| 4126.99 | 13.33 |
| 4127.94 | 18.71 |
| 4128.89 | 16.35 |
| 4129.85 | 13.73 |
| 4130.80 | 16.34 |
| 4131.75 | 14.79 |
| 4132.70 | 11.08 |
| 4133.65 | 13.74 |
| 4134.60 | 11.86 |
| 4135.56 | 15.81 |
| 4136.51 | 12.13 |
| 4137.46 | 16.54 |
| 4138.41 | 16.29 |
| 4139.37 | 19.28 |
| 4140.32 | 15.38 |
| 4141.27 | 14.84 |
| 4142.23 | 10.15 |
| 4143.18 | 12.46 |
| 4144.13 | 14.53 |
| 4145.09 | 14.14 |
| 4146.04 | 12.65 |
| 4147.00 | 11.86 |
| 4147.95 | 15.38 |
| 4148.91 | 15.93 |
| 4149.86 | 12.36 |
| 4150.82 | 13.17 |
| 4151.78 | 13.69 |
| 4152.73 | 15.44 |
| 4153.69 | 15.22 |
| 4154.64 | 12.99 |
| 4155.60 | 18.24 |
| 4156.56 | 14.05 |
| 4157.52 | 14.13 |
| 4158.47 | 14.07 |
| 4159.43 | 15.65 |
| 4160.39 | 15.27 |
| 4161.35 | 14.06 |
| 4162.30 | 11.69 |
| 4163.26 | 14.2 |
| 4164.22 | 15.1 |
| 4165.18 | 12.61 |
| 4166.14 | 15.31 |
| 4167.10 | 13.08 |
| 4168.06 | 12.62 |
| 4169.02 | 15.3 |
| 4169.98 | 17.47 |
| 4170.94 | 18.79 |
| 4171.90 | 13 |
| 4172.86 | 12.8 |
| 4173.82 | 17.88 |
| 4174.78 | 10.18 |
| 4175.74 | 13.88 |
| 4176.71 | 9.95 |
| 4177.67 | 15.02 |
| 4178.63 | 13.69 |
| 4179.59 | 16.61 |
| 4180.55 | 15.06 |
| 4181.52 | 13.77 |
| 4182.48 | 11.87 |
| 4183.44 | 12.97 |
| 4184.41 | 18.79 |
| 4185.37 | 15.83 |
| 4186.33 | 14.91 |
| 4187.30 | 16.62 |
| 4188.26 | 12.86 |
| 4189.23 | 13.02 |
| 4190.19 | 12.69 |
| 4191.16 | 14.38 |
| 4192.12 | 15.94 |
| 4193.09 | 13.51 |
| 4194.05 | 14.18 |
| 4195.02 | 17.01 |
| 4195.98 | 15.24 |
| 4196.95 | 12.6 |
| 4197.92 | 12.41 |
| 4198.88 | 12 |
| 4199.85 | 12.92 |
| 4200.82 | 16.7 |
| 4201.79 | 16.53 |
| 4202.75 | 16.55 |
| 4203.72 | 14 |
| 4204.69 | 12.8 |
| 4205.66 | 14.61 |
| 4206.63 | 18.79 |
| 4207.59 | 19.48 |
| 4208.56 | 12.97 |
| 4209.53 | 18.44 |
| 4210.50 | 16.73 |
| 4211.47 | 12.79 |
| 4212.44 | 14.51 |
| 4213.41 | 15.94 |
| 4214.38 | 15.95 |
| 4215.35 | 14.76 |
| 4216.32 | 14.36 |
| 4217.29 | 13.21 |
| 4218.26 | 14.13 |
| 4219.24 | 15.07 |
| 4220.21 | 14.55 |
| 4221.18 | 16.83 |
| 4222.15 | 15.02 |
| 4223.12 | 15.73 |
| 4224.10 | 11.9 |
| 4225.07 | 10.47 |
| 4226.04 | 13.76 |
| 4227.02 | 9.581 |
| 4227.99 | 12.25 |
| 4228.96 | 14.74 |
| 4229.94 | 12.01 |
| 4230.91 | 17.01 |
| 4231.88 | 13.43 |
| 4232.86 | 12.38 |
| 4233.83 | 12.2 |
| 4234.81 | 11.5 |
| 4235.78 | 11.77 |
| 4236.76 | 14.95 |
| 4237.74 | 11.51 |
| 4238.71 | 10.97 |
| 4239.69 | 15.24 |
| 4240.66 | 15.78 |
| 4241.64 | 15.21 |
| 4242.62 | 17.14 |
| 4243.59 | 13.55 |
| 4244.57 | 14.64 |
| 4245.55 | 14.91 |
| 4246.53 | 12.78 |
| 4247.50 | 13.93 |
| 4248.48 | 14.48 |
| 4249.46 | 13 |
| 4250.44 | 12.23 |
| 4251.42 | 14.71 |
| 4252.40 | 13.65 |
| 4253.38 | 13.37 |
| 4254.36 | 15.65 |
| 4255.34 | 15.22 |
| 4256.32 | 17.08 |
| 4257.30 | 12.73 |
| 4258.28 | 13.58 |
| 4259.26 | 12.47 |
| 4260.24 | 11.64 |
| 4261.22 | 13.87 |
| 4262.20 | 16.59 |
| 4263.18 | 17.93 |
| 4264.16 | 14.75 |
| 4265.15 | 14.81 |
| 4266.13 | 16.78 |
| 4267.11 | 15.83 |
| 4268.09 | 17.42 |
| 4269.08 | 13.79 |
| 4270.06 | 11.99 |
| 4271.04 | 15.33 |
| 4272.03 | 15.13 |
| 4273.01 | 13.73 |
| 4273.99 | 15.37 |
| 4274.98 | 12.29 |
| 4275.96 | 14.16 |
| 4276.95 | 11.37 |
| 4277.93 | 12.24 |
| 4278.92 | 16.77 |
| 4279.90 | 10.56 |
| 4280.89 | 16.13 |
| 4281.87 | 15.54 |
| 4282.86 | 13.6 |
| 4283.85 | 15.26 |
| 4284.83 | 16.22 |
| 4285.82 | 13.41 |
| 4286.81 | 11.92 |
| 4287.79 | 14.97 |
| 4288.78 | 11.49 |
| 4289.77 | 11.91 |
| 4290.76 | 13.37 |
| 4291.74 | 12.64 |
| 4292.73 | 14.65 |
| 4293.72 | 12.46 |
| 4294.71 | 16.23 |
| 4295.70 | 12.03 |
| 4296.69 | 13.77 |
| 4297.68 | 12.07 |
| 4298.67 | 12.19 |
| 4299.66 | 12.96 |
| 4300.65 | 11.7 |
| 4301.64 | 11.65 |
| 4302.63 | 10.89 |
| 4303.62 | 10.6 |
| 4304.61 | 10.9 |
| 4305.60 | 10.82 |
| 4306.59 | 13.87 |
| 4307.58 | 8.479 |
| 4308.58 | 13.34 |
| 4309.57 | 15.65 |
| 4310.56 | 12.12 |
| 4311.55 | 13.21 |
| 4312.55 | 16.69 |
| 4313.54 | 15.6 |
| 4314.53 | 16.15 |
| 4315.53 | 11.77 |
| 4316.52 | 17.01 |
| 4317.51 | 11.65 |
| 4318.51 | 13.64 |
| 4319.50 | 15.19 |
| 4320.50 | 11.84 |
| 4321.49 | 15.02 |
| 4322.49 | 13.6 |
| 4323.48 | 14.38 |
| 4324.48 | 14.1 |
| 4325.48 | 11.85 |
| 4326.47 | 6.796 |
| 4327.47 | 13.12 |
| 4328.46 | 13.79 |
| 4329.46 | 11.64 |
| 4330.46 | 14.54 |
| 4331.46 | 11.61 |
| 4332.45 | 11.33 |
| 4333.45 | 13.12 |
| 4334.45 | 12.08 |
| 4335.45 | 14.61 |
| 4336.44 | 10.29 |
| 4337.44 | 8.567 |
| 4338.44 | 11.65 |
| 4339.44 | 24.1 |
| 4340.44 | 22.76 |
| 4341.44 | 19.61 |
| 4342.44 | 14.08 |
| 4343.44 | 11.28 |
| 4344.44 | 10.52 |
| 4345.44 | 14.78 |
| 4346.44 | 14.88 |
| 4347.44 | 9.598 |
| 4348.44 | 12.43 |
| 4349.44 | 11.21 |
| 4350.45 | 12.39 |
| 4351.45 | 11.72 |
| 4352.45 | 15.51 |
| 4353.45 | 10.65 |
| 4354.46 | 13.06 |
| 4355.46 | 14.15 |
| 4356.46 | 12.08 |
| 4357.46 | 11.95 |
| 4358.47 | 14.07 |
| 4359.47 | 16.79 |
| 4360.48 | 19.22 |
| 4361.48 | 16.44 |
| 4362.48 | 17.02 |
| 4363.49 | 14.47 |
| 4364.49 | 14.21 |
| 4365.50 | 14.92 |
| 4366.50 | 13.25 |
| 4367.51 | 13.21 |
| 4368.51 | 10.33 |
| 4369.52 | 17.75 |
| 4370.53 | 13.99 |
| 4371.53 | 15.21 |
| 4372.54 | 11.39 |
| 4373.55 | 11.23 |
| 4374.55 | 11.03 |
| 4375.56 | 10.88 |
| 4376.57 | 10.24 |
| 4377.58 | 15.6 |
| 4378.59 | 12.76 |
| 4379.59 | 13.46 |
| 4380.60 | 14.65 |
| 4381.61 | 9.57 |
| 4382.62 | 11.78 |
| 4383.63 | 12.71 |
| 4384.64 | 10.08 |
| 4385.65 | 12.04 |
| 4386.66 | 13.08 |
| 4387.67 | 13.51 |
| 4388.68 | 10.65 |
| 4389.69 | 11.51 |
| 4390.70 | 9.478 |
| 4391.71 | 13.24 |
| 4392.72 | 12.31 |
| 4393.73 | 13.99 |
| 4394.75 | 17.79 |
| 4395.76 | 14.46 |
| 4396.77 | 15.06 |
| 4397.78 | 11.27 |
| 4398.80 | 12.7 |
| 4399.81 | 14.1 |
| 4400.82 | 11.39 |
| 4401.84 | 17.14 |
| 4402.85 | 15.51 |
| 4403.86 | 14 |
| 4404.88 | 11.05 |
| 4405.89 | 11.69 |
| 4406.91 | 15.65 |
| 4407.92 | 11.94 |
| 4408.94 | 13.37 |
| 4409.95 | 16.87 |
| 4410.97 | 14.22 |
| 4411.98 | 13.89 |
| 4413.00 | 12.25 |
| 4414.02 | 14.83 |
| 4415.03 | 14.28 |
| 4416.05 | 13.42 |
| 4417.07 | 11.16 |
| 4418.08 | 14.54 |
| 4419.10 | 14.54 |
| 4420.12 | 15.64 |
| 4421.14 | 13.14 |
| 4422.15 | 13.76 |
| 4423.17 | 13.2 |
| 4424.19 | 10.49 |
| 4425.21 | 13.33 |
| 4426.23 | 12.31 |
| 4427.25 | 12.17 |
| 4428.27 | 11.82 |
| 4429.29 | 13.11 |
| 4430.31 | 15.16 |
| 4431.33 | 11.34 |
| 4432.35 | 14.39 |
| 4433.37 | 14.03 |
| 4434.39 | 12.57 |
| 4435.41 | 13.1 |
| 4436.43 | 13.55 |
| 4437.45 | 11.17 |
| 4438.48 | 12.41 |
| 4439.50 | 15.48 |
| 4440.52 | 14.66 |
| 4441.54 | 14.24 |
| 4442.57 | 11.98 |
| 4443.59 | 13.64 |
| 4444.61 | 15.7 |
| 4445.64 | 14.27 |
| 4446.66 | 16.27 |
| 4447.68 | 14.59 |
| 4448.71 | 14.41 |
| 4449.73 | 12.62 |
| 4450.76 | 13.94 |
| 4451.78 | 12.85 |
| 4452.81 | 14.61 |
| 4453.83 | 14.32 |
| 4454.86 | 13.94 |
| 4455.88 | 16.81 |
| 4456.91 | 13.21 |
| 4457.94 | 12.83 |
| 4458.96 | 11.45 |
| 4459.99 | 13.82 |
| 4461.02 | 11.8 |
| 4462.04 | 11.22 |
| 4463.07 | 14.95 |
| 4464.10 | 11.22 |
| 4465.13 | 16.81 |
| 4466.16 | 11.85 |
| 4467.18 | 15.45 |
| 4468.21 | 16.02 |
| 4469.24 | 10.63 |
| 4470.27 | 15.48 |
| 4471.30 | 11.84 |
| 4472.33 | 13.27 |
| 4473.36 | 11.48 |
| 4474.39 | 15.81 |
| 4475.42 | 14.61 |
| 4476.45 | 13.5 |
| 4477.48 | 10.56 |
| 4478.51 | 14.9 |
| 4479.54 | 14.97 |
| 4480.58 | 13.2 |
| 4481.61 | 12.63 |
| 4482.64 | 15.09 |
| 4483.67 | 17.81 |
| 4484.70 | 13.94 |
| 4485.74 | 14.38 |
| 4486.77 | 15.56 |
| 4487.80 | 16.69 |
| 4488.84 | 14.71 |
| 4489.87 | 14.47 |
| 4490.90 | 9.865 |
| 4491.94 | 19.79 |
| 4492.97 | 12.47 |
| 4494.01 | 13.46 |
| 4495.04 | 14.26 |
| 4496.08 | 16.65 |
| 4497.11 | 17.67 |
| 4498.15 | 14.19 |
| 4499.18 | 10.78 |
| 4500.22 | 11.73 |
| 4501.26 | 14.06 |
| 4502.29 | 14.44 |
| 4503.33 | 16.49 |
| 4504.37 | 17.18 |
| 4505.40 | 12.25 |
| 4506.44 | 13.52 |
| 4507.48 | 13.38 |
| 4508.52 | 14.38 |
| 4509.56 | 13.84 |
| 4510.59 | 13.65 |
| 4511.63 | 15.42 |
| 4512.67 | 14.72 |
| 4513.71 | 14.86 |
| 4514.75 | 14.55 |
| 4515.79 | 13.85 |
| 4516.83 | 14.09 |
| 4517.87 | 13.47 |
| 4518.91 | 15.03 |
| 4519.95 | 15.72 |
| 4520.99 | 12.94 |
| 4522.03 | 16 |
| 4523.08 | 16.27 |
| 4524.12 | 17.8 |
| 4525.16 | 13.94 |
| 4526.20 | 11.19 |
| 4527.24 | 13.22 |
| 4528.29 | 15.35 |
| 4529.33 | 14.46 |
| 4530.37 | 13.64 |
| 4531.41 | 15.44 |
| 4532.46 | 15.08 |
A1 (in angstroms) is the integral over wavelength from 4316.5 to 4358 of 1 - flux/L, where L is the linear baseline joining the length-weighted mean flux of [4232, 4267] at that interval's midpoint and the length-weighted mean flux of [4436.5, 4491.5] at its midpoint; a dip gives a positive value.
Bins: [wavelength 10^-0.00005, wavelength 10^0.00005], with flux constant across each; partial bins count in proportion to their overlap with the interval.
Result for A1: 2.2 angstroms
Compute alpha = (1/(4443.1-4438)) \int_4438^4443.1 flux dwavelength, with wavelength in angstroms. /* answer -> 13.8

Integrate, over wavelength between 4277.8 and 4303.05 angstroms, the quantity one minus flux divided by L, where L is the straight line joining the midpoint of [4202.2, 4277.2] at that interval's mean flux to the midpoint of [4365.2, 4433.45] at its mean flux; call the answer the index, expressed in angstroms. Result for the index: 1.1 angstroms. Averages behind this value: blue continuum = 14.3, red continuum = 13.2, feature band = 13.4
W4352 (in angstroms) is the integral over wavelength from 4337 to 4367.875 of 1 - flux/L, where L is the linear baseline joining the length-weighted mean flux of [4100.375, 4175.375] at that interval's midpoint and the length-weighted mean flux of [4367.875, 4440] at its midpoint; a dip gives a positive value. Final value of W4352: -2.2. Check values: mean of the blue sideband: 13.9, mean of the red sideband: 13.1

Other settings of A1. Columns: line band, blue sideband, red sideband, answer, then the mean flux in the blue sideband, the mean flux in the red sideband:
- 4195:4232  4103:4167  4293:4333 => -3.2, 13.8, 12.9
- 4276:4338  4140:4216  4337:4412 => 3.8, 14.5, 13.5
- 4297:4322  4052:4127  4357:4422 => 0.9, 13.6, 13.5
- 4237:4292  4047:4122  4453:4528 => -1.5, 13.5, 14.2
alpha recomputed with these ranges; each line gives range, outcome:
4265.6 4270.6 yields 15.2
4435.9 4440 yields 13.1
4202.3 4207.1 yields 15.3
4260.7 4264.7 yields 15.7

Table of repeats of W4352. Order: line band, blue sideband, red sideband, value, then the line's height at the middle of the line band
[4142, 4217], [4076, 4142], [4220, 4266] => -4.1 angstroms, 13.7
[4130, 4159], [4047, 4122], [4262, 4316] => -1.6 angstroms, 13.6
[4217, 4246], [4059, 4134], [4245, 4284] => 0.9 angstroms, 14.2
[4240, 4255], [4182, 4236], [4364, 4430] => -0.3 angstroms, 14.1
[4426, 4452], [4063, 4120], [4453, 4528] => 0.9 angstroms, 14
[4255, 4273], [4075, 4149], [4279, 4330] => -2.1 angstroms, 13.3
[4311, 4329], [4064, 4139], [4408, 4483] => 0.0 angstroms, 13.6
